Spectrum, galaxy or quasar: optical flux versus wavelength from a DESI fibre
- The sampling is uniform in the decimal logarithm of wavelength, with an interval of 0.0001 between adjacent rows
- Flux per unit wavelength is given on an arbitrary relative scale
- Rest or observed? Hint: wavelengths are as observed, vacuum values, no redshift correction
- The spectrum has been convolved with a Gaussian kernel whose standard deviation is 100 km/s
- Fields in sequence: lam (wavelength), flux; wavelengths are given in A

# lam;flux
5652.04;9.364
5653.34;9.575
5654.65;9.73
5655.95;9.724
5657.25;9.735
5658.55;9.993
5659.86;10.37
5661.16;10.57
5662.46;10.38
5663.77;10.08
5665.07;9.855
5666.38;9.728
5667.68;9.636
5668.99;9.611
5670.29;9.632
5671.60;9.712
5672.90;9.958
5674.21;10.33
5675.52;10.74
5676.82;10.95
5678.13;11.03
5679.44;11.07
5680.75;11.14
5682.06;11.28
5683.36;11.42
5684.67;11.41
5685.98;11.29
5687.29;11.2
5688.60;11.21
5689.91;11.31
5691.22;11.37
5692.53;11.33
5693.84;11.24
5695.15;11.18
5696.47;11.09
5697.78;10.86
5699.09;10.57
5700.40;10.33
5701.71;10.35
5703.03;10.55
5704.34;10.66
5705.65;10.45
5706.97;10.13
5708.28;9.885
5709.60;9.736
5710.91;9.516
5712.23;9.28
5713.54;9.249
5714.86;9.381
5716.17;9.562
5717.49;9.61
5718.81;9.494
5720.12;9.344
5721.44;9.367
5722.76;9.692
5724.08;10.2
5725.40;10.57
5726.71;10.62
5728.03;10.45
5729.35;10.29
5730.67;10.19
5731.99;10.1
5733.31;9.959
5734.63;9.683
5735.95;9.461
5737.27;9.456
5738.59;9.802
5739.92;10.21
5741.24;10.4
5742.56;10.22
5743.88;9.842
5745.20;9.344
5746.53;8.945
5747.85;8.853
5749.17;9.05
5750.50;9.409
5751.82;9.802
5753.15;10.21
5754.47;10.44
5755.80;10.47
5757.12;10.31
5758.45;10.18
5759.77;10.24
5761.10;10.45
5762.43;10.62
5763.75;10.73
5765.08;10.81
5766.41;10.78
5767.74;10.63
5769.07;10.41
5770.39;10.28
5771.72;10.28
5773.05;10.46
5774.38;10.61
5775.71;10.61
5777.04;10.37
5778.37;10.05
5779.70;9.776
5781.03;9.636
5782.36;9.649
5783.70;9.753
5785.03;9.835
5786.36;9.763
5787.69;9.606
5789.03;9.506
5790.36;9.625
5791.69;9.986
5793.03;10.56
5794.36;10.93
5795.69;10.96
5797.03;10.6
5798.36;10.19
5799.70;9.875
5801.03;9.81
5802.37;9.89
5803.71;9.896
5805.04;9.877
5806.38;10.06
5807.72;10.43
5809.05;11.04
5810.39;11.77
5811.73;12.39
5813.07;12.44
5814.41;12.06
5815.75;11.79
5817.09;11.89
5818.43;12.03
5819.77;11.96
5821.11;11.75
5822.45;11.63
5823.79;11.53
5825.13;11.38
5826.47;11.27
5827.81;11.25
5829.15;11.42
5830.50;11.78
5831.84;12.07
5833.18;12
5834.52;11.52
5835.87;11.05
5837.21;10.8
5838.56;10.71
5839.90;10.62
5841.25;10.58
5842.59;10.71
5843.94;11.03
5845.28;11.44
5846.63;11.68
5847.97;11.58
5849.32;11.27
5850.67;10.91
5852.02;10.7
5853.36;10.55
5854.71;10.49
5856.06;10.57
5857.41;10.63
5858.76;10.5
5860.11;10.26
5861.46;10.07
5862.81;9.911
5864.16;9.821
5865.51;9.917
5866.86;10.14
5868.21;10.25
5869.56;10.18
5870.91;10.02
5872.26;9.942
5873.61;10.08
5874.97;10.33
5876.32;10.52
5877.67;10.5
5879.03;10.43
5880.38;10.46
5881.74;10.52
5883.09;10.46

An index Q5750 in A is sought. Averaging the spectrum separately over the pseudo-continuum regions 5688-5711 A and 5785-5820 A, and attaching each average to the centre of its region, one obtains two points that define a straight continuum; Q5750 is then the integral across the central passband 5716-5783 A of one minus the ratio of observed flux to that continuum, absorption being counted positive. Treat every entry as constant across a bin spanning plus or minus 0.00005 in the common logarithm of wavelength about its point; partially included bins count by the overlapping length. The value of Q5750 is 4.0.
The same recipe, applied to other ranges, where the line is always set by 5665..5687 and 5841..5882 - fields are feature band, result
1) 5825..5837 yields -1.1 A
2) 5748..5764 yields 0.7 A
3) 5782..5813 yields 0.6 A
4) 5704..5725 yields 1.6 A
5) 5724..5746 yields 1.0 A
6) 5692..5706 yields -0.3 A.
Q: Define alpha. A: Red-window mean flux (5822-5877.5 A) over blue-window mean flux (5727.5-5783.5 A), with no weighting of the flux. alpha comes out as 1.07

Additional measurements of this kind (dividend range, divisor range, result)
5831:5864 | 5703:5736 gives 1.10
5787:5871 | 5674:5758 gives 1.06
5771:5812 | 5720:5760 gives 1.03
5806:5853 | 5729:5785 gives 1.13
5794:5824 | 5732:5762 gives 1.12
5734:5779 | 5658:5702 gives 0.95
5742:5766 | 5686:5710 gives 0.93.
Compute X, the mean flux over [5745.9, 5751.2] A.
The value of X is 9.08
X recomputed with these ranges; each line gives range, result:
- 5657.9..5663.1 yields 10.3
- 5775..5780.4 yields 10.2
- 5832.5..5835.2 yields 11.8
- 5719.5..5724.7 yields 9.64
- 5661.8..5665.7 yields 10.1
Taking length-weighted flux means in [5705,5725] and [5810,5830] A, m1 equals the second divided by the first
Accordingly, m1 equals 1.22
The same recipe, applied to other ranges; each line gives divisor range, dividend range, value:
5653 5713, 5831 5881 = 1.02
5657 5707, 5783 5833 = 1.03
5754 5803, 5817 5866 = 1.08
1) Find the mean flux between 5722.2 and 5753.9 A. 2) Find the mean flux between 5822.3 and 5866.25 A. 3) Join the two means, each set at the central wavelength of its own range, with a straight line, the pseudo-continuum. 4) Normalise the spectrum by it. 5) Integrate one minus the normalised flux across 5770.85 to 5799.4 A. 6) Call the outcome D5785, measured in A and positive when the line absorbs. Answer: 0.60 A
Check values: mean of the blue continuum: 9.87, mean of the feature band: 10.1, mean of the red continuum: 10.9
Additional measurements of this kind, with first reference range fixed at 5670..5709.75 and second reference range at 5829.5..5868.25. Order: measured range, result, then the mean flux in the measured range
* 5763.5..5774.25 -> 0.26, 10.5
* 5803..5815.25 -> -0.34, 11.1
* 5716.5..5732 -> 1.16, 9.98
